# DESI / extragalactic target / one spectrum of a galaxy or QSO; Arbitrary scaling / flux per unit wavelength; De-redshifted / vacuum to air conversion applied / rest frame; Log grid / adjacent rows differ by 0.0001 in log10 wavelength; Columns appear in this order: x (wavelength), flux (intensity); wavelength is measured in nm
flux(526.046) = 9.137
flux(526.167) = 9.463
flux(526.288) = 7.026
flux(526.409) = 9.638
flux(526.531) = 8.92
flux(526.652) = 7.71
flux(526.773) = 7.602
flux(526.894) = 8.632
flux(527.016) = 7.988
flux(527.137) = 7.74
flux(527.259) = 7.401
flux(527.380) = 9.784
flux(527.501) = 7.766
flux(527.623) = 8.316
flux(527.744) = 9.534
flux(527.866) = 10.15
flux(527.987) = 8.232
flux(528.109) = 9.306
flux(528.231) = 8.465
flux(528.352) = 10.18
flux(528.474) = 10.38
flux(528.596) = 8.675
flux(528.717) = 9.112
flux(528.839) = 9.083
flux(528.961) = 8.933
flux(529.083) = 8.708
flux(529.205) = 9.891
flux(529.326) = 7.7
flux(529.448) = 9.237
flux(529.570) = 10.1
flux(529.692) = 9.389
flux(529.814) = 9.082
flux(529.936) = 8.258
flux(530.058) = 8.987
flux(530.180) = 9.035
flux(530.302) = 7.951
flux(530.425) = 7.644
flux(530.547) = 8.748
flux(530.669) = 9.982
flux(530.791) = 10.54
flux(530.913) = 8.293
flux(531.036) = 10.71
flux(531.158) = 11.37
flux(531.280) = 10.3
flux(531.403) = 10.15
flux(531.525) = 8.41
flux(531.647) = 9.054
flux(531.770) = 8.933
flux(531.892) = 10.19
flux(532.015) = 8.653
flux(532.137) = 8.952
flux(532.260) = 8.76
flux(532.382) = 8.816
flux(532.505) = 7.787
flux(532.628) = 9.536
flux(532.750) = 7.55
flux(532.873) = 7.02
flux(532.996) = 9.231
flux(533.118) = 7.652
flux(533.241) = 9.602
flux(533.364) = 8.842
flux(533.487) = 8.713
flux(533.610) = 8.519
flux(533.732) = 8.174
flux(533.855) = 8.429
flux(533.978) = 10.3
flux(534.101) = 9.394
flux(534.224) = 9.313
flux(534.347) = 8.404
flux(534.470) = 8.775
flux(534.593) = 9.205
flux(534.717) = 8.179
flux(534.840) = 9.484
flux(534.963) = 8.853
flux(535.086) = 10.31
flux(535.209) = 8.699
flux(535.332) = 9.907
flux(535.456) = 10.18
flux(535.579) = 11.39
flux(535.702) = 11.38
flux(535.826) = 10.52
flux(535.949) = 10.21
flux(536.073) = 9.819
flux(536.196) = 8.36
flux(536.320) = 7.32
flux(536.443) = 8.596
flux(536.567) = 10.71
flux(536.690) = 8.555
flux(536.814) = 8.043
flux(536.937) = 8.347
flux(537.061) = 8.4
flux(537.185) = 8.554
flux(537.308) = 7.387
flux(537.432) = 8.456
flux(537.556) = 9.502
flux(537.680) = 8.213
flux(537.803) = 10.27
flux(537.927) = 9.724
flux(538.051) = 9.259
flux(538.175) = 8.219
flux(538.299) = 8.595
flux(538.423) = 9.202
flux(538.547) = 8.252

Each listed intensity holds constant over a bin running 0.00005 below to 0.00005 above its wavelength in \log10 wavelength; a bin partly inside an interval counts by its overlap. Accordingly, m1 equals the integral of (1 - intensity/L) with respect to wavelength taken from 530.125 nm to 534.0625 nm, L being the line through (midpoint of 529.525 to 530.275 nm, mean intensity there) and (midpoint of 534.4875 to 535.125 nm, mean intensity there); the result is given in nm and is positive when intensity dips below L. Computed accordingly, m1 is 0.04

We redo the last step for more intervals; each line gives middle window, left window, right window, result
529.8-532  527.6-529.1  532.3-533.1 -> -0.162 nm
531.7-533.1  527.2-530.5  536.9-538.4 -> 0.035 nm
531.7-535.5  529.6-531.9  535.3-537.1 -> 0.192 nm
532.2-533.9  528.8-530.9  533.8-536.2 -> 0.162 nm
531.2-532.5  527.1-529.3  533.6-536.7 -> -0.001 nm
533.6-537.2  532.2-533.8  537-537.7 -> -0.332 nm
